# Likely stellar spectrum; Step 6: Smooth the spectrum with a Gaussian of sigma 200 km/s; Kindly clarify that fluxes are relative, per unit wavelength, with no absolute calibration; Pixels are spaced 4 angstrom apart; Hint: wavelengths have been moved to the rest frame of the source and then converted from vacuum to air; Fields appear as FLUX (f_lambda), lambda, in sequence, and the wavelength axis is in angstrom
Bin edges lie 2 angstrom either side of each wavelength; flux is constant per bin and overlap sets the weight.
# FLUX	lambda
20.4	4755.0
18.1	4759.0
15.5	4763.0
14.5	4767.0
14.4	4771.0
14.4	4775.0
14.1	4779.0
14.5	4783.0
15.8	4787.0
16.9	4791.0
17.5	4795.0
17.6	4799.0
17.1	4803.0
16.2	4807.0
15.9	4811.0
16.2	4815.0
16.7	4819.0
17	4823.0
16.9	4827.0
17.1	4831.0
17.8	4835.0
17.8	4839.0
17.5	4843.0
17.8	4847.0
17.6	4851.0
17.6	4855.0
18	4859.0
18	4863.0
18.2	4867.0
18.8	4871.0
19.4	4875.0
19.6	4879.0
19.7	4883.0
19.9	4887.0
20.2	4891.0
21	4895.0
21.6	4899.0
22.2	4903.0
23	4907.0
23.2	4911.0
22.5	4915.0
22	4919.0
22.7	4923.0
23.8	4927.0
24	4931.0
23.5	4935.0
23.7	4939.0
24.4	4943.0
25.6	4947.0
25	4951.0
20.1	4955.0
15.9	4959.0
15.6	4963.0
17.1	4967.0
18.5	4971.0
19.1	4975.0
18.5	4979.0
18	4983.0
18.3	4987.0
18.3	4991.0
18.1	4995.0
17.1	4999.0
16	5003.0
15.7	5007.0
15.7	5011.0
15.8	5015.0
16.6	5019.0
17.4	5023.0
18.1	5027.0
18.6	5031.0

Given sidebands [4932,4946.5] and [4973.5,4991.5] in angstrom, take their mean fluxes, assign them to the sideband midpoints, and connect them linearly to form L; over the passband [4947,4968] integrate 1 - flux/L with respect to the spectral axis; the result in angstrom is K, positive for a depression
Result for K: 2.2 angstrom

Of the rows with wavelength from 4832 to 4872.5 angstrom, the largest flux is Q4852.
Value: 18.8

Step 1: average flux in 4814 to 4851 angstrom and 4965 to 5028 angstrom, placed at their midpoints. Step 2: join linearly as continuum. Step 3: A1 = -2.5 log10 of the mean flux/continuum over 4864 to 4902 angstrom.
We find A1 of -0.149 mag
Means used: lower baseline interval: 17.2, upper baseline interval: 17.4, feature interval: 19.8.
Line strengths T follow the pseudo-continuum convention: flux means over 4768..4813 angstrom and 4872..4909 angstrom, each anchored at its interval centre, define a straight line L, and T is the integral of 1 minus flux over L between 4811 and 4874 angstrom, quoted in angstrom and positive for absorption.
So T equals 2.8 angstrom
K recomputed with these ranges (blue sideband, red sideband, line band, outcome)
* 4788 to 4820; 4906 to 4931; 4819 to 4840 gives 1.02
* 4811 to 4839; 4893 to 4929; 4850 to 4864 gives 0.87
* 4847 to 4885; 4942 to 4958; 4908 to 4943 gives -2.21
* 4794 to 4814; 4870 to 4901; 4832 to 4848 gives 0.49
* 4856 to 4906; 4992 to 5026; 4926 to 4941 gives -4.28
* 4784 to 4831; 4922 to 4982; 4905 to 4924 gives -2.61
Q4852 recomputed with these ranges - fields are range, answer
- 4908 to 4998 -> 25.6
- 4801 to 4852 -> 17.8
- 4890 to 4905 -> 22.2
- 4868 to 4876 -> 19.4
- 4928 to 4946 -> 24.4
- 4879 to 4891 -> 20.2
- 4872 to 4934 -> 24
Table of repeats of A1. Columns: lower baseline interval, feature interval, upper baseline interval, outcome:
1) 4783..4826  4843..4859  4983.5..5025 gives -0.06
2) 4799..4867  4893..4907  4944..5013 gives -0.22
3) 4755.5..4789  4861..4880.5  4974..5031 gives -0.16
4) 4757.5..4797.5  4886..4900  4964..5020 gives -0.24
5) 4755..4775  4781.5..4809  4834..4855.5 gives 0.01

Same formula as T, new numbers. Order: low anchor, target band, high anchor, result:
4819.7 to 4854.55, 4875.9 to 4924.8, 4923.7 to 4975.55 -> -4.4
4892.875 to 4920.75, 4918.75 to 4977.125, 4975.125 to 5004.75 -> -3.7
